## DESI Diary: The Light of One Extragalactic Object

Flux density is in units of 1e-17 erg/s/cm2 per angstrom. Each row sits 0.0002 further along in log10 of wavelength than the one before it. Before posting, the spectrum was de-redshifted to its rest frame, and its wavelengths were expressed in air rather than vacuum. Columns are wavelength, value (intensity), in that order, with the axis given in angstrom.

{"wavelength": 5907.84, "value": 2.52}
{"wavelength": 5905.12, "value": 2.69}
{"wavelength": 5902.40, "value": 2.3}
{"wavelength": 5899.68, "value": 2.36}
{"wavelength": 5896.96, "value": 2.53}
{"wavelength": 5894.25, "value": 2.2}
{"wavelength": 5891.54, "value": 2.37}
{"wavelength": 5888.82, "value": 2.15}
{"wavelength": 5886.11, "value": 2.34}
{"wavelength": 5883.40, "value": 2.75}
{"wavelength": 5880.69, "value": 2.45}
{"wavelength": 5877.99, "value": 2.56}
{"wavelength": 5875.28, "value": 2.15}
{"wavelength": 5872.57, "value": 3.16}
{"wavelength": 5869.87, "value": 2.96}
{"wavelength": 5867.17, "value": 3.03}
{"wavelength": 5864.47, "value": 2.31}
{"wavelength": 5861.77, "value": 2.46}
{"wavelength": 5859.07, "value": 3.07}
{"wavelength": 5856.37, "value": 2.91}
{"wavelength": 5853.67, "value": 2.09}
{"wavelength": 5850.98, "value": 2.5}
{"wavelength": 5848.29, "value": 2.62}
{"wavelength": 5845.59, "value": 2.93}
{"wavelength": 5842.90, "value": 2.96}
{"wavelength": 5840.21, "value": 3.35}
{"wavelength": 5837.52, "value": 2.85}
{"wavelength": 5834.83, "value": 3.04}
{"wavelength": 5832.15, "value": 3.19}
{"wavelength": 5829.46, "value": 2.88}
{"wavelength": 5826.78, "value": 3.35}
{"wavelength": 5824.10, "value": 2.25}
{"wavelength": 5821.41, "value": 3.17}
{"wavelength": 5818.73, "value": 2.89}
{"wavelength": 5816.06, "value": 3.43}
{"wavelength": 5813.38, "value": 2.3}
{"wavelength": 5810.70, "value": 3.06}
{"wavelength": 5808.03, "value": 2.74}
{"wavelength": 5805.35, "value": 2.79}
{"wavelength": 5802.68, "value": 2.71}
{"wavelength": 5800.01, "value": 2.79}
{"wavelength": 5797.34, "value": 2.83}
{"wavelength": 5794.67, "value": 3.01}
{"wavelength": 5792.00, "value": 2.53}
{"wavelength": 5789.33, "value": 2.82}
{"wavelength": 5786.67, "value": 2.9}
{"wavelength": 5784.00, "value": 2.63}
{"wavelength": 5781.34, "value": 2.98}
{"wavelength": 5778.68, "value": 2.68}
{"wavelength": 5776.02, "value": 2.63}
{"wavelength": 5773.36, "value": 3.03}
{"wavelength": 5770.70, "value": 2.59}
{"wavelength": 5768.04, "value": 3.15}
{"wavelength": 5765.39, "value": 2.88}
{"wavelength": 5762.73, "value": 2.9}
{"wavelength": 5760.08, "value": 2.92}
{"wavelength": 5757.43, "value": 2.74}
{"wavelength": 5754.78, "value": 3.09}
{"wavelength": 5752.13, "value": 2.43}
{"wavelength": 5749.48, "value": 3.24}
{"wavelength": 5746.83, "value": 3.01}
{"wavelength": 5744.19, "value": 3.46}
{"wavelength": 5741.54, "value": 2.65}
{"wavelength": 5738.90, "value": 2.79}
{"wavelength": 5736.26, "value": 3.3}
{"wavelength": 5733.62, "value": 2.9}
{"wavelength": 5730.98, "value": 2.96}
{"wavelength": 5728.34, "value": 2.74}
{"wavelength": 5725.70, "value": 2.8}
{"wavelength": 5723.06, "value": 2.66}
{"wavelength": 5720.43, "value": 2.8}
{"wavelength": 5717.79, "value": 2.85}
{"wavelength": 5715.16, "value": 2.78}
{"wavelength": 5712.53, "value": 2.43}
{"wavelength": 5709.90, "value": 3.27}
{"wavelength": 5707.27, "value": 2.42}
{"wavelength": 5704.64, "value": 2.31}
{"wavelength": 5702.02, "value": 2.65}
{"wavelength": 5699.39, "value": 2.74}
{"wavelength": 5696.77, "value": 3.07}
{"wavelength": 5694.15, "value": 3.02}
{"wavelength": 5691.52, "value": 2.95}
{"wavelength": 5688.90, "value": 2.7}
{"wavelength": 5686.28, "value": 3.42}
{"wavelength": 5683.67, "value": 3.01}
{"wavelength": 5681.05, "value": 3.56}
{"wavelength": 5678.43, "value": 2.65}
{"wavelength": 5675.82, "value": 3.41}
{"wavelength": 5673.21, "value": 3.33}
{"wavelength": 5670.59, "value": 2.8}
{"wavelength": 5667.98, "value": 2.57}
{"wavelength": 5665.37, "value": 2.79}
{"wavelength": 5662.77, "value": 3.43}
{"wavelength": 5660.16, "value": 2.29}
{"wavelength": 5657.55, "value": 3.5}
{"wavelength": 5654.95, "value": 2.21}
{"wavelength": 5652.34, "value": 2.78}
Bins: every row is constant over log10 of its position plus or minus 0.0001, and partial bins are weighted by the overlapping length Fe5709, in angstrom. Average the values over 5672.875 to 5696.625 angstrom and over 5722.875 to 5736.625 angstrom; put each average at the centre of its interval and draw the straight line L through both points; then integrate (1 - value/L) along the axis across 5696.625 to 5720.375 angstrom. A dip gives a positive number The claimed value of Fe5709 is 2.2 angstrom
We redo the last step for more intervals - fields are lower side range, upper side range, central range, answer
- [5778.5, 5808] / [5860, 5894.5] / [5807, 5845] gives -3.8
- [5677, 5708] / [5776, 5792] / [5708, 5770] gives -1.6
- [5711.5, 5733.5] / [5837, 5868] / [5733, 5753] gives -1.6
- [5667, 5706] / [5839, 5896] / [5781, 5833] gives -2.3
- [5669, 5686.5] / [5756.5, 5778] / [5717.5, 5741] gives 0.9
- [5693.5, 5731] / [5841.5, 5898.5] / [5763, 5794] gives -1.4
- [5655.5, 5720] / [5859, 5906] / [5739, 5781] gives -1.9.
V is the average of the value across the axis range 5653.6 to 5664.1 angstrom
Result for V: 2.86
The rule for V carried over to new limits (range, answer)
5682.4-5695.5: 3.02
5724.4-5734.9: 2.85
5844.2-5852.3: 2.68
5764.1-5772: 2.88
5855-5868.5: 2.75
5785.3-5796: 2.81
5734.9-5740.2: 3.05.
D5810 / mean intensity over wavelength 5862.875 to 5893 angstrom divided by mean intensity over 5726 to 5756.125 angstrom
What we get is 0.9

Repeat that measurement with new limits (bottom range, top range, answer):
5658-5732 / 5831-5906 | 0.92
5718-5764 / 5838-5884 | 0.94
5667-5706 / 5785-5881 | 0.95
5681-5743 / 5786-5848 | 1.02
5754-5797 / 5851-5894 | 0.91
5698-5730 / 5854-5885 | 0.99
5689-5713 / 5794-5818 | 1.03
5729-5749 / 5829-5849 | 0.99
